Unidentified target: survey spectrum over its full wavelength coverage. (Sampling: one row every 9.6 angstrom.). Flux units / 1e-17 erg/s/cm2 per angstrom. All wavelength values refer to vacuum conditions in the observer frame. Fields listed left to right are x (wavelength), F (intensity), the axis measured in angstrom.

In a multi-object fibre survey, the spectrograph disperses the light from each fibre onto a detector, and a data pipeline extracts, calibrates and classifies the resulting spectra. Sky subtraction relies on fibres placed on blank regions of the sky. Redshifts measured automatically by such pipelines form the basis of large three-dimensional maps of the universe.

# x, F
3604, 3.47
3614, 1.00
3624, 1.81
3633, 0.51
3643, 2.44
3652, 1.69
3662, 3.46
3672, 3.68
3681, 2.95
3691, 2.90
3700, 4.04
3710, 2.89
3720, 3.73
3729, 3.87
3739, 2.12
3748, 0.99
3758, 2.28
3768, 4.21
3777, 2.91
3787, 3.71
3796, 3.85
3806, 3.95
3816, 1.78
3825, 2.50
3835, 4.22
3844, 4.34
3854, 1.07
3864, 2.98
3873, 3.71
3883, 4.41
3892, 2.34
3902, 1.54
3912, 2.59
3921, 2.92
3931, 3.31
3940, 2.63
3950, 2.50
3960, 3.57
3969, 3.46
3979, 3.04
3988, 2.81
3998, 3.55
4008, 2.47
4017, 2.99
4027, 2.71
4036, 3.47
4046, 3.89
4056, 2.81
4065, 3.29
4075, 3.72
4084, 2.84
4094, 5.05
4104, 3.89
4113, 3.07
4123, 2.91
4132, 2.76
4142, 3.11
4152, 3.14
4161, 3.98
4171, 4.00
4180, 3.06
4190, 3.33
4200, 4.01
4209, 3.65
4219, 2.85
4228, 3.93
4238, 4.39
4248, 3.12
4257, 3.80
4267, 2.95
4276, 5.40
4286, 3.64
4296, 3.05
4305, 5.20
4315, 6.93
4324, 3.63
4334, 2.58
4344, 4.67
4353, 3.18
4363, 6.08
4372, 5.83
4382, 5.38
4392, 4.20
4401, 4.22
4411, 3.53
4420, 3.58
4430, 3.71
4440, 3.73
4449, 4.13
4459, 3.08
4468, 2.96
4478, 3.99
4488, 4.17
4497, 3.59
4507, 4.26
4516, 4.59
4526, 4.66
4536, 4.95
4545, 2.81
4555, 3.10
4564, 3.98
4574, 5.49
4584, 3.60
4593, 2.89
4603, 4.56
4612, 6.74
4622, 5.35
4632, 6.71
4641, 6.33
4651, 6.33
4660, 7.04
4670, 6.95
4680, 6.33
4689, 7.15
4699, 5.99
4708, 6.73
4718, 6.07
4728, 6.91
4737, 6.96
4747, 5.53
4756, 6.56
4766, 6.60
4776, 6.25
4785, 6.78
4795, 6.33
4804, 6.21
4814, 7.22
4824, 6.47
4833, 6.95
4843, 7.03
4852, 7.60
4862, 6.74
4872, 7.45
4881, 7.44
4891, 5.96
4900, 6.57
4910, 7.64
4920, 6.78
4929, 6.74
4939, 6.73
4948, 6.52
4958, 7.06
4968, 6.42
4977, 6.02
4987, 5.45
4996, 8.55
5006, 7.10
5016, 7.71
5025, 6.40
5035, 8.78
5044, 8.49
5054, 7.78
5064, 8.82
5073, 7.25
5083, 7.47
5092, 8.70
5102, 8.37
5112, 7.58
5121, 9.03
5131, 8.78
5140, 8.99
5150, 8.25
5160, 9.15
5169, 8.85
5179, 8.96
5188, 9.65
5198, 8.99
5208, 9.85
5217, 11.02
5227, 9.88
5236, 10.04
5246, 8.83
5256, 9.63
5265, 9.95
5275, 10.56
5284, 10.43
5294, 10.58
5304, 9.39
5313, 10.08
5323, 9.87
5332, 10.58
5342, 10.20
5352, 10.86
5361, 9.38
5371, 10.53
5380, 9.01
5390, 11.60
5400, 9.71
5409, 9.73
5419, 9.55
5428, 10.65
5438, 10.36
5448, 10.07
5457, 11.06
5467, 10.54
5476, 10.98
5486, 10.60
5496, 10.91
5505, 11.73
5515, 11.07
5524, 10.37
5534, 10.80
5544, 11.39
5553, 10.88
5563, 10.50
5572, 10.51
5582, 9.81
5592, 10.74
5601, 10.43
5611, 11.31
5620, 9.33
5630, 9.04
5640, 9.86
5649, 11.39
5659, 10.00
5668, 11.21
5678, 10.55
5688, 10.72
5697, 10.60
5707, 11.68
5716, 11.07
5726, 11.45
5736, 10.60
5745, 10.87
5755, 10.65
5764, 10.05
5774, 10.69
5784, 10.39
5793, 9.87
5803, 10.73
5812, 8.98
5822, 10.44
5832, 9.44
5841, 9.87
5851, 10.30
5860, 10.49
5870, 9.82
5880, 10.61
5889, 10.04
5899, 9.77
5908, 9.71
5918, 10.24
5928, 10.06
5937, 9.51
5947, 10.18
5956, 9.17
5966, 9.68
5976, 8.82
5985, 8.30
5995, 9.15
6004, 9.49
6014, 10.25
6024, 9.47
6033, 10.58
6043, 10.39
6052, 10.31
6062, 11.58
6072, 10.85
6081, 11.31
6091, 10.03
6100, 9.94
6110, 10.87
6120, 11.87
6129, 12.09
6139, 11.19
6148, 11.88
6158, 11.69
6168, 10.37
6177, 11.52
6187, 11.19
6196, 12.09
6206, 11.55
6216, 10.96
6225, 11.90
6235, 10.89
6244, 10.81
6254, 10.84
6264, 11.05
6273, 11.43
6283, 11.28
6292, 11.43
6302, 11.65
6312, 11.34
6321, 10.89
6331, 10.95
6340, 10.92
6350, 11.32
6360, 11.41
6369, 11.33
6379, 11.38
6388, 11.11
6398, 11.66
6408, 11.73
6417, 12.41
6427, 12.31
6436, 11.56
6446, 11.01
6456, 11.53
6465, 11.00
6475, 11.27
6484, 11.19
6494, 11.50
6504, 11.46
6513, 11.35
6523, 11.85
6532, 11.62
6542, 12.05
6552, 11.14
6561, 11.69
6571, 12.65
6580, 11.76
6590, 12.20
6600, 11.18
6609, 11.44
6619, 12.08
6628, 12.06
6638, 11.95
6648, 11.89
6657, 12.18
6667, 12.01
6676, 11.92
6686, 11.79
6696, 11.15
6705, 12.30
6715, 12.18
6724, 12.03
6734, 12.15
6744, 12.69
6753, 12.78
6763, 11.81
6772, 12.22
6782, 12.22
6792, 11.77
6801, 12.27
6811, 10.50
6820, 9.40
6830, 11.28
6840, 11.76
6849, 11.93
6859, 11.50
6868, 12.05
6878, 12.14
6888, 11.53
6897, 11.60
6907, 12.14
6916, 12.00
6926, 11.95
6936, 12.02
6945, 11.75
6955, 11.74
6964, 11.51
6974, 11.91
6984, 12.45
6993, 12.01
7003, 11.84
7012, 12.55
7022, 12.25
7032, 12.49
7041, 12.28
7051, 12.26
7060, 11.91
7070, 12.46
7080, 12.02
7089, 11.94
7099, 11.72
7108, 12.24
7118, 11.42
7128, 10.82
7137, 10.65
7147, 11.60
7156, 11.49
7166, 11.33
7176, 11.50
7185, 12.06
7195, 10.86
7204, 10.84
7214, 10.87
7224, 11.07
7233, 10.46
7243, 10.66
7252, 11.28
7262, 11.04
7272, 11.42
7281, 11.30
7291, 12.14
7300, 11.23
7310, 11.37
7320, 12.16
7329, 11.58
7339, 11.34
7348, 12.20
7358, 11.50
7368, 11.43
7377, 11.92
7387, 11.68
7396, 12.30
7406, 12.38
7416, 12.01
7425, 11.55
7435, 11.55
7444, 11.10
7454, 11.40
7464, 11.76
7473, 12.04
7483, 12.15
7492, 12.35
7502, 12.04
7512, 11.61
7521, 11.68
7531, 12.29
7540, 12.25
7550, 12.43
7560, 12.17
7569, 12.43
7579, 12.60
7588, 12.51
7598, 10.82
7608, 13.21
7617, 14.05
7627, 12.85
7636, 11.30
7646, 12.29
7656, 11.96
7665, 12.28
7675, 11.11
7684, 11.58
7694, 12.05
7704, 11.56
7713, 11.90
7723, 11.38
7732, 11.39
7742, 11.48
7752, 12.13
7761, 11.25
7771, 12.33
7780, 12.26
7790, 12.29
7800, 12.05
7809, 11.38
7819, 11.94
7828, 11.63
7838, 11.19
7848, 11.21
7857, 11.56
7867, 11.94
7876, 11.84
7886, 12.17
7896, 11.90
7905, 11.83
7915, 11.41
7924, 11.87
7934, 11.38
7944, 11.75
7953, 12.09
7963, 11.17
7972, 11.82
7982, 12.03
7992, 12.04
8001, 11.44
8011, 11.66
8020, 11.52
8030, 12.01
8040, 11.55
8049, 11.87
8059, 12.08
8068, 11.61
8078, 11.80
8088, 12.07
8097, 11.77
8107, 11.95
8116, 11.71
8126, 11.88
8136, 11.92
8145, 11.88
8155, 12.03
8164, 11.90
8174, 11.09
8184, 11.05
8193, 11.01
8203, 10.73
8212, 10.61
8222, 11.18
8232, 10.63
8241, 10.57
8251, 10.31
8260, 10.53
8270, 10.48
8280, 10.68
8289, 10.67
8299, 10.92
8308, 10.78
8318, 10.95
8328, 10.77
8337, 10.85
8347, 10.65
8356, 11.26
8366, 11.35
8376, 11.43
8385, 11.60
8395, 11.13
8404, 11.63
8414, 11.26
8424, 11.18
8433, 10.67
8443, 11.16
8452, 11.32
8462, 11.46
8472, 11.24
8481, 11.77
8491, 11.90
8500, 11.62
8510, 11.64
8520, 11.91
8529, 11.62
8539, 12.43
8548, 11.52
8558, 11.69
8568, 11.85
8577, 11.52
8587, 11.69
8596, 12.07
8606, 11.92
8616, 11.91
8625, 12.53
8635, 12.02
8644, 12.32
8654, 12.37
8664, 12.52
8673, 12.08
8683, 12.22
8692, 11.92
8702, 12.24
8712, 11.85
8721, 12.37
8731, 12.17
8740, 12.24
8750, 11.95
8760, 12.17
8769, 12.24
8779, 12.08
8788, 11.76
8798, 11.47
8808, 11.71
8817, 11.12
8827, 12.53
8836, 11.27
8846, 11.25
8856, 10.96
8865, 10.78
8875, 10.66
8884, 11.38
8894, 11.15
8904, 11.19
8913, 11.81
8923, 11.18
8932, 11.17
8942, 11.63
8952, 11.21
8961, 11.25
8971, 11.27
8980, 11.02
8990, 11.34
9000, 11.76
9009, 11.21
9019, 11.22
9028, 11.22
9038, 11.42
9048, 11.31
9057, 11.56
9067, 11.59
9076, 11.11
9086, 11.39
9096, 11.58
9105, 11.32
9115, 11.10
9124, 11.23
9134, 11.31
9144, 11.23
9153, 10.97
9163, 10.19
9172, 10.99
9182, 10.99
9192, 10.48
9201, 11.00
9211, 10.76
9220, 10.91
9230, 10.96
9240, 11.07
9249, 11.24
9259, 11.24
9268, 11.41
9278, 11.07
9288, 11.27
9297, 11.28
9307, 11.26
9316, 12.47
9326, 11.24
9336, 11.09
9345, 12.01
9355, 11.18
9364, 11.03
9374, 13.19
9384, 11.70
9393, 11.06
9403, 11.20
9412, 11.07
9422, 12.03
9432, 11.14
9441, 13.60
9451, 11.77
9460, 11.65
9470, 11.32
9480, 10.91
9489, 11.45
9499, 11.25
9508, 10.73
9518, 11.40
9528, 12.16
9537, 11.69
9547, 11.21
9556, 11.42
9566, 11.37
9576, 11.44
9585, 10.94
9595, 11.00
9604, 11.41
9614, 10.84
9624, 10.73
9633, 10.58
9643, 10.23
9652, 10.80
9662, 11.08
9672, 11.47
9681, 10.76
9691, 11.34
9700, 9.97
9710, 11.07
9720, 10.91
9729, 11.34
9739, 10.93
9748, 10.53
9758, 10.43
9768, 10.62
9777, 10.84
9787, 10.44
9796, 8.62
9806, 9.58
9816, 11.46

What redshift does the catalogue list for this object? 0.16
